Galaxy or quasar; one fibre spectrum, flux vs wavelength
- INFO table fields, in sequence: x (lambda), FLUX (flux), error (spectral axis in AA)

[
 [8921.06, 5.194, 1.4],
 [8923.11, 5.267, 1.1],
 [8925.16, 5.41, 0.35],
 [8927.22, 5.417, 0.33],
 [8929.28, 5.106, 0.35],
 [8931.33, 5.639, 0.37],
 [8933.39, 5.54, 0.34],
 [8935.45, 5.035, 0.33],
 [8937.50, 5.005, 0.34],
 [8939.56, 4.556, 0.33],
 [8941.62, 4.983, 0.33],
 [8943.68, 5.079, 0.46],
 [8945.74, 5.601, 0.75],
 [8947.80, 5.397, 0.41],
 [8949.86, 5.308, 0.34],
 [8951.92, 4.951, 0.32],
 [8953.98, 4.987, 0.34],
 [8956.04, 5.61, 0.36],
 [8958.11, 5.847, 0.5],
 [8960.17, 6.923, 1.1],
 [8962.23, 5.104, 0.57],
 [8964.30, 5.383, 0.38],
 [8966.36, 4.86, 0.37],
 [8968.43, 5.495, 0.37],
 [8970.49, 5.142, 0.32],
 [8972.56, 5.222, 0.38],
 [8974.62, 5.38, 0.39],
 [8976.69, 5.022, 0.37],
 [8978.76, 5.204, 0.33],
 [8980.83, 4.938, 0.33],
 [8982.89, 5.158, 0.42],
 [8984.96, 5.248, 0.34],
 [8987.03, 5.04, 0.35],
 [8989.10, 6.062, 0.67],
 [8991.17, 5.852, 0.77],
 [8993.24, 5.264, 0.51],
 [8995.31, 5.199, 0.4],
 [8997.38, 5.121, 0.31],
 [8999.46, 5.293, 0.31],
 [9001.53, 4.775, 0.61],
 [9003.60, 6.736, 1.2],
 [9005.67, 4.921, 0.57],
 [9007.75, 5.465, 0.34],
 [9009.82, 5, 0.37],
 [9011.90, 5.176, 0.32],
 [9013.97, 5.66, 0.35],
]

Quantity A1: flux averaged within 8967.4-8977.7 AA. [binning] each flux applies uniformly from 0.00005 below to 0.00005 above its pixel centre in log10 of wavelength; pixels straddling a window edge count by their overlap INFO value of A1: 5.25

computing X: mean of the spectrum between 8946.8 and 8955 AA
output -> 5.16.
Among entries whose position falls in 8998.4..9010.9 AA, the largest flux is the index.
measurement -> 6.736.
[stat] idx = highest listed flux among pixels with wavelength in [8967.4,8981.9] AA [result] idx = 5.495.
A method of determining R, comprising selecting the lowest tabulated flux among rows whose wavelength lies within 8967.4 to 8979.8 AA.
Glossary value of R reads 5.022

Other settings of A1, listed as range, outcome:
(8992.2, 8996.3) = 5.23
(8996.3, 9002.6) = 5.07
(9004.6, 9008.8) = 5.21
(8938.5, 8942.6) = 4.76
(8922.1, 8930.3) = 5.3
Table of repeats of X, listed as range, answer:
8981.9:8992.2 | 5.47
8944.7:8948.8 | 5.5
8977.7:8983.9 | 5.1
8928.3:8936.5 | 5.34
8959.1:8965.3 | 5.81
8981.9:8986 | 5.2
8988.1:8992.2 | 5.96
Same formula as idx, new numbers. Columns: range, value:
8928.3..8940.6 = 5.639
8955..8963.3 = 6.923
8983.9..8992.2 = 6.062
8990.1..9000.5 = 5.852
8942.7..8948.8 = 5.601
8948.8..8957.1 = 5.61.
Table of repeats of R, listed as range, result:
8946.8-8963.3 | 4.951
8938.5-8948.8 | 4.556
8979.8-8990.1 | 4.938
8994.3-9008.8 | 4.775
